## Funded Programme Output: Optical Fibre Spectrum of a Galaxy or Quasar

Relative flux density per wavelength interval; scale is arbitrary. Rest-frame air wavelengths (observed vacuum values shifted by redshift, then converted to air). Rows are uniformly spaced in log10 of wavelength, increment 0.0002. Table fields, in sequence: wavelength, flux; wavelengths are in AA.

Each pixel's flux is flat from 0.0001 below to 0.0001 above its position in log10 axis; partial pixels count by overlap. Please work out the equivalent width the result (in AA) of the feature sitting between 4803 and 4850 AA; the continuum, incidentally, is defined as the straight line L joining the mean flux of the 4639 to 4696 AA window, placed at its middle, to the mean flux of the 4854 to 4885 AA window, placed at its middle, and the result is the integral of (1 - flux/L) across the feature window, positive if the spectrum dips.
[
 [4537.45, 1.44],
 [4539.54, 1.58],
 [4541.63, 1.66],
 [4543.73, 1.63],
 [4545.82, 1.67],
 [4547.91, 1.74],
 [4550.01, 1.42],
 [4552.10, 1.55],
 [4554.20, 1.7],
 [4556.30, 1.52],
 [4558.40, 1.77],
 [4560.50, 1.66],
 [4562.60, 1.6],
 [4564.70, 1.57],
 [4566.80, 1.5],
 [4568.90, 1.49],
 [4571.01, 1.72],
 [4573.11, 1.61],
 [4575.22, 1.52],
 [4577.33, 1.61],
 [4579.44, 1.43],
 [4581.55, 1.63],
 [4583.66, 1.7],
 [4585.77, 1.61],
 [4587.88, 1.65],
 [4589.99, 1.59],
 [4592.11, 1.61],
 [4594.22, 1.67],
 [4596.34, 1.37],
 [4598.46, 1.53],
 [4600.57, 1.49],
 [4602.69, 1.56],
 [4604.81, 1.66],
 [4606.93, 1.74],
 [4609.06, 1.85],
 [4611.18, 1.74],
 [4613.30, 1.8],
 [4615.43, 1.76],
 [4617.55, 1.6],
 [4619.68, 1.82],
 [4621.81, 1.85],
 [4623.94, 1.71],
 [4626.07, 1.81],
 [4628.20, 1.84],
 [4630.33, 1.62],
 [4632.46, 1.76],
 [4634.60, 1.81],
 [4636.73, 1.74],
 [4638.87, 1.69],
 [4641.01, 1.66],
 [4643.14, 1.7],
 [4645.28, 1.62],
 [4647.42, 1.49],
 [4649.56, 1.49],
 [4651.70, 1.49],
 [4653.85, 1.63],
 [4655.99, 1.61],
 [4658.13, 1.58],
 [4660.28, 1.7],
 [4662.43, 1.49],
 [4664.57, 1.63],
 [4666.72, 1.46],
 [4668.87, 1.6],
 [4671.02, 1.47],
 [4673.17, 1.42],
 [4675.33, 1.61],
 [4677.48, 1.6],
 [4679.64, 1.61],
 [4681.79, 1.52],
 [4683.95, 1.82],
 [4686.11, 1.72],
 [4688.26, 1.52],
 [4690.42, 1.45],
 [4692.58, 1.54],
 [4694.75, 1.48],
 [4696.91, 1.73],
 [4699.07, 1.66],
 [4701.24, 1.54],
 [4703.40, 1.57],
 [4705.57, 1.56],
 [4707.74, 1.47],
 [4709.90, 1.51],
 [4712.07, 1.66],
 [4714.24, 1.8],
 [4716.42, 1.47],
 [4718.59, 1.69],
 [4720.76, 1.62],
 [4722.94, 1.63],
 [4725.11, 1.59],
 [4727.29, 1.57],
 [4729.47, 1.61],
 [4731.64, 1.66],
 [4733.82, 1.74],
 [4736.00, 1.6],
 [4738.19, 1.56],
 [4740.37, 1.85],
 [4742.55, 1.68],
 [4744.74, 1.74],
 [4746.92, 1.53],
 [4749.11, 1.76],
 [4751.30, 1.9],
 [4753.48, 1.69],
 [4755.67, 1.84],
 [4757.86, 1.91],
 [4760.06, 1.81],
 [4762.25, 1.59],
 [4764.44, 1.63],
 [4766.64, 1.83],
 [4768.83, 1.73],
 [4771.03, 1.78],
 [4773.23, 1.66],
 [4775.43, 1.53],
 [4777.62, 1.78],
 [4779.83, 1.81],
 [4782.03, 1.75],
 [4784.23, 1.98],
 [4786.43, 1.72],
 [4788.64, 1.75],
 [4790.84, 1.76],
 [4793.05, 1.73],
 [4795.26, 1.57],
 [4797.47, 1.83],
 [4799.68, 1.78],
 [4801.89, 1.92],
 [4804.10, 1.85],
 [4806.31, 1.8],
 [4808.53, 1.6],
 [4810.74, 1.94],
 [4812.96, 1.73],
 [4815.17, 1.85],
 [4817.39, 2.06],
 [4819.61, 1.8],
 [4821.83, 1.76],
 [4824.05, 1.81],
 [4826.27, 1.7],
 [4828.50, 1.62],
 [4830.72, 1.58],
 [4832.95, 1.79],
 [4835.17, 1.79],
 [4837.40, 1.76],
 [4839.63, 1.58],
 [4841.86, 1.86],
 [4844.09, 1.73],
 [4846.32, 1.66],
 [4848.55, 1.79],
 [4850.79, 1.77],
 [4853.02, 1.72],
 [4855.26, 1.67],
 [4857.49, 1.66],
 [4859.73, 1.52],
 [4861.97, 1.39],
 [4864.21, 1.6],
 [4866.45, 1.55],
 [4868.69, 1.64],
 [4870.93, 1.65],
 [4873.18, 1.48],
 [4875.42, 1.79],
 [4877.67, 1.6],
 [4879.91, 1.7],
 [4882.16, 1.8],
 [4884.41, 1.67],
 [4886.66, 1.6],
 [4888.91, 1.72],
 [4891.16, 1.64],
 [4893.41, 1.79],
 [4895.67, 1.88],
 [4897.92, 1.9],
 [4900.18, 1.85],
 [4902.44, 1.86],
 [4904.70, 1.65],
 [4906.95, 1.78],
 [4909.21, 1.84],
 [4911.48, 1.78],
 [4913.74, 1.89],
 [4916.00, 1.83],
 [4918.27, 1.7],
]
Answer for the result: -4.4 AA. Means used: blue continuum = 1.58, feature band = 1.76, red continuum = 1.62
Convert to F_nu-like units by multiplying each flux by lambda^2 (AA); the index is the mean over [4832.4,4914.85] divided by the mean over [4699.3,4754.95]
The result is 1.11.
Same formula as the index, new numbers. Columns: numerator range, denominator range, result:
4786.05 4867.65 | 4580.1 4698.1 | 1.15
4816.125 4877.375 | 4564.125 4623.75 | 1.15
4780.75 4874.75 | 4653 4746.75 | 1.14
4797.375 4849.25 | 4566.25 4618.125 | 1.21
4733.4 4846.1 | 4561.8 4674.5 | 1.16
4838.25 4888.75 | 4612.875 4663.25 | 1.09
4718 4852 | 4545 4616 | 1.17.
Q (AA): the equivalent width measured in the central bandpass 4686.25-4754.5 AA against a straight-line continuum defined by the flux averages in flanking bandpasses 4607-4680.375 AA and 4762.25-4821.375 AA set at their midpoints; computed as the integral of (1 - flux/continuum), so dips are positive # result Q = 3.6 AA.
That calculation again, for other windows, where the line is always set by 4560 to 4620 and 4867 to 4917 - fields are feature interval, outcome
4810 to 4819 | -0.9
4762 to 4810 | -1.4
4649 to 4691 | 2.0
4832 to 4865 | 0.7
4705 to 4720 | 0.7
